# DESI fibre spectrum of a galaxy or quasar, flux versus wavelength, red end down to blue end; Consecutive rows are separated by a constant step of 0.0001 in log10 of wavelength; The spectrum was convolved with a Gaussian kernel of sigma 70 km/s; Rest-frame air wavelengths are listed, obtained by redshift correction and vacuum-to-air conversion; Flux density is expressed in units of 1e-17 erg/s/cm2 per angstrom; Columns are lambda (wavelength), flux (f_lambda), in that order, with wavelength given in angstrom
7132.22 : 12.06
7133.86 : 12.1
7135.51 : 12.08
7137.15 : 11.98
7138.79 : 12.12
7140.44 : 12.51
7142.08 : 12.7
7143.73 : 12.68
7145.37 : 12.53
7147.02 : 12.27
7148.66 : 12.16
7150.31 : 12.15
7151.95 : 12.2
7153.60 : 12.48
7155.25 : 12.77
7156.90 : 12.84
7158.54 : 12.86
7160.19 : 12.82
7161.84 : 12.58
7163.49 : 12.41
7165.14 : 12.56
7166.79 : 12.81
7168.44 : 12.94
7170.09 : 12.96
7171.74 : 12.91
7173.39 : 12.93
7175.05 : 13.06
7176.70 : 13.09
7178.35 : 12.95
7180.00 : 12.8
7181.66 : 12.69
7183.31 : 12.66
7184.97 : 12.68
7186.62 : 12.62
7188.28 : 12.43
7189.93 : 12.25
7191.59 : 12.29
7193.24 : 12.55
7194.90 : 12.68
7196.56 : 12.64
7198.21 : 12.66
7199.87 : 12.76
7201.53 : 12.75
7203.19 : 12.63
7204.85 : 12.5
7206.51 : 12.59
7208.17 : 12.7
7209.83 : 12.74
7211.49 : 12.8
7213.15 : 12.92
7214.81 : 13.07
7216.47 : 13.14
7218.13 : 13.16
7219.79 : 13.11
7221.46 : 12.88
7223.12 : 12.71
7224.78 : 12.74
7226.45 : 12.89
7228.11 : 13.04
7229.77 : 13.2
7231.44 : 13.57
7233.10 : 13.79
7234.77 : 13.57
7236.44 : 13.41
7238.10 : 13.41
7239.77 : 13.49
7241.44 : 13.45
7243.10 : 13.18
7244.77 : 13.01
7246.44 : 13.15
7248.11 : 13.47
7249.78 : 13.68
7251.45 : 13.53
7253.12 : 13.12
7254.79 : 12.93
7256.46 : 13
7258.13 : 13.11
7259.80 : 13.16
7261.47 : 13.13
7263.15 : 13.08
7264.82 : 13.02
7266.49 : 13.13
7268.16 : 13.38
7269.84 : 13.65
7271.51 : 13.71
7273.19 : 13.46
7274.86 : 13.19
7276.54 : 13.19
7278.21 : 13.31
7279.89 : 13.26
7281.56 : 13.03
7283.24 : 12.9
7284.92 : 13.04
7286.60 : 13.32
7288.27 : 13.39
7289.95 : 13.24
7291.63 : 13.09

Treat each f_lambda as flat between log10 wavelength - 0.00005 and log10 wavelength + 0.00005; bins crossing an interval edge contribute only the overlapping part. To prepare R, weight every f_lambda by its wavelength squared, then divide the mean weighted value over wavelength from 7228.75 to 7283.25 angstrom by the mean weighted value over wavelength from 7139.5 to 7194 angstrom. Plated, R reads 1.1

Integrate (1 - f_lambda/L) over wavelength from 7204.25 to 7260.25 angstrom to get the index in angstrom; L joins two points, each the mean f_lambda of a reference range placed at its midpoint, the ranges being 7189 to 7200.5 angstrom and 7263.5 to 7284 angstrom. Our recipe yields -1.0 angstrom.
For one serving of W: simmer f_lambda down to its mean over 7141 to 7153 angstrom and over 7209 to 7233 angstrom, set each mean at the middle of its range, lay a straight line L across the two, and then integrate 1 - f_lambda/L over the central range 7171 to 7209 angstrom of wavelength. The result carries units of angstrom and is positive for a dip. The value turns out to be 0.2 angstrom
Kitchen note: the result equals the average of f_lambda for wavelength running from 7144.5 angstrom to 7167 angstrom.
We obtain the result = 12.5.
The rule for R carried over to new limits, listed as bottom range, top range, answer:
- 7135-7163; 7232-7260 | 1.10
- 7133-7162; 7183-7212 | 1.03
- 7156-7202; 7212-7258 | 1.05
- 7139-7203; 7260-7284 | 1.08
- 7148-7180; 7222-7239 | 1.06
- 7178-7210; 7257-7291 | 1.07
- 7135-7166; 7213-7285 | 1.09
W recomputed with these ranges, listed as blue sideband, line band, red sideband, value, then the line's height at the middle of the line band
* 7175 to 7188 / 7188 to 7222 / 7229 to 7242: 0.9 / 13.1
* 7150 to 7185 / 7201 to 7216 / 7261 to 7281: 0.2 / 13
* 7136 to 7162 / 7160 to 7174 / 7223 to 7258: -0.1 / 12.6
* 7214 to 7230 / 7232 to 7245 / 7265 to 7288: -0.4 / 13.1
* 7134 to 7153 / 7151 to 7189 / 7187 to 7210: -0.9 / 12.4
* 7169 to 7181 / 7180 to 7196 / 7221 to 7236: 0.6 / 13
